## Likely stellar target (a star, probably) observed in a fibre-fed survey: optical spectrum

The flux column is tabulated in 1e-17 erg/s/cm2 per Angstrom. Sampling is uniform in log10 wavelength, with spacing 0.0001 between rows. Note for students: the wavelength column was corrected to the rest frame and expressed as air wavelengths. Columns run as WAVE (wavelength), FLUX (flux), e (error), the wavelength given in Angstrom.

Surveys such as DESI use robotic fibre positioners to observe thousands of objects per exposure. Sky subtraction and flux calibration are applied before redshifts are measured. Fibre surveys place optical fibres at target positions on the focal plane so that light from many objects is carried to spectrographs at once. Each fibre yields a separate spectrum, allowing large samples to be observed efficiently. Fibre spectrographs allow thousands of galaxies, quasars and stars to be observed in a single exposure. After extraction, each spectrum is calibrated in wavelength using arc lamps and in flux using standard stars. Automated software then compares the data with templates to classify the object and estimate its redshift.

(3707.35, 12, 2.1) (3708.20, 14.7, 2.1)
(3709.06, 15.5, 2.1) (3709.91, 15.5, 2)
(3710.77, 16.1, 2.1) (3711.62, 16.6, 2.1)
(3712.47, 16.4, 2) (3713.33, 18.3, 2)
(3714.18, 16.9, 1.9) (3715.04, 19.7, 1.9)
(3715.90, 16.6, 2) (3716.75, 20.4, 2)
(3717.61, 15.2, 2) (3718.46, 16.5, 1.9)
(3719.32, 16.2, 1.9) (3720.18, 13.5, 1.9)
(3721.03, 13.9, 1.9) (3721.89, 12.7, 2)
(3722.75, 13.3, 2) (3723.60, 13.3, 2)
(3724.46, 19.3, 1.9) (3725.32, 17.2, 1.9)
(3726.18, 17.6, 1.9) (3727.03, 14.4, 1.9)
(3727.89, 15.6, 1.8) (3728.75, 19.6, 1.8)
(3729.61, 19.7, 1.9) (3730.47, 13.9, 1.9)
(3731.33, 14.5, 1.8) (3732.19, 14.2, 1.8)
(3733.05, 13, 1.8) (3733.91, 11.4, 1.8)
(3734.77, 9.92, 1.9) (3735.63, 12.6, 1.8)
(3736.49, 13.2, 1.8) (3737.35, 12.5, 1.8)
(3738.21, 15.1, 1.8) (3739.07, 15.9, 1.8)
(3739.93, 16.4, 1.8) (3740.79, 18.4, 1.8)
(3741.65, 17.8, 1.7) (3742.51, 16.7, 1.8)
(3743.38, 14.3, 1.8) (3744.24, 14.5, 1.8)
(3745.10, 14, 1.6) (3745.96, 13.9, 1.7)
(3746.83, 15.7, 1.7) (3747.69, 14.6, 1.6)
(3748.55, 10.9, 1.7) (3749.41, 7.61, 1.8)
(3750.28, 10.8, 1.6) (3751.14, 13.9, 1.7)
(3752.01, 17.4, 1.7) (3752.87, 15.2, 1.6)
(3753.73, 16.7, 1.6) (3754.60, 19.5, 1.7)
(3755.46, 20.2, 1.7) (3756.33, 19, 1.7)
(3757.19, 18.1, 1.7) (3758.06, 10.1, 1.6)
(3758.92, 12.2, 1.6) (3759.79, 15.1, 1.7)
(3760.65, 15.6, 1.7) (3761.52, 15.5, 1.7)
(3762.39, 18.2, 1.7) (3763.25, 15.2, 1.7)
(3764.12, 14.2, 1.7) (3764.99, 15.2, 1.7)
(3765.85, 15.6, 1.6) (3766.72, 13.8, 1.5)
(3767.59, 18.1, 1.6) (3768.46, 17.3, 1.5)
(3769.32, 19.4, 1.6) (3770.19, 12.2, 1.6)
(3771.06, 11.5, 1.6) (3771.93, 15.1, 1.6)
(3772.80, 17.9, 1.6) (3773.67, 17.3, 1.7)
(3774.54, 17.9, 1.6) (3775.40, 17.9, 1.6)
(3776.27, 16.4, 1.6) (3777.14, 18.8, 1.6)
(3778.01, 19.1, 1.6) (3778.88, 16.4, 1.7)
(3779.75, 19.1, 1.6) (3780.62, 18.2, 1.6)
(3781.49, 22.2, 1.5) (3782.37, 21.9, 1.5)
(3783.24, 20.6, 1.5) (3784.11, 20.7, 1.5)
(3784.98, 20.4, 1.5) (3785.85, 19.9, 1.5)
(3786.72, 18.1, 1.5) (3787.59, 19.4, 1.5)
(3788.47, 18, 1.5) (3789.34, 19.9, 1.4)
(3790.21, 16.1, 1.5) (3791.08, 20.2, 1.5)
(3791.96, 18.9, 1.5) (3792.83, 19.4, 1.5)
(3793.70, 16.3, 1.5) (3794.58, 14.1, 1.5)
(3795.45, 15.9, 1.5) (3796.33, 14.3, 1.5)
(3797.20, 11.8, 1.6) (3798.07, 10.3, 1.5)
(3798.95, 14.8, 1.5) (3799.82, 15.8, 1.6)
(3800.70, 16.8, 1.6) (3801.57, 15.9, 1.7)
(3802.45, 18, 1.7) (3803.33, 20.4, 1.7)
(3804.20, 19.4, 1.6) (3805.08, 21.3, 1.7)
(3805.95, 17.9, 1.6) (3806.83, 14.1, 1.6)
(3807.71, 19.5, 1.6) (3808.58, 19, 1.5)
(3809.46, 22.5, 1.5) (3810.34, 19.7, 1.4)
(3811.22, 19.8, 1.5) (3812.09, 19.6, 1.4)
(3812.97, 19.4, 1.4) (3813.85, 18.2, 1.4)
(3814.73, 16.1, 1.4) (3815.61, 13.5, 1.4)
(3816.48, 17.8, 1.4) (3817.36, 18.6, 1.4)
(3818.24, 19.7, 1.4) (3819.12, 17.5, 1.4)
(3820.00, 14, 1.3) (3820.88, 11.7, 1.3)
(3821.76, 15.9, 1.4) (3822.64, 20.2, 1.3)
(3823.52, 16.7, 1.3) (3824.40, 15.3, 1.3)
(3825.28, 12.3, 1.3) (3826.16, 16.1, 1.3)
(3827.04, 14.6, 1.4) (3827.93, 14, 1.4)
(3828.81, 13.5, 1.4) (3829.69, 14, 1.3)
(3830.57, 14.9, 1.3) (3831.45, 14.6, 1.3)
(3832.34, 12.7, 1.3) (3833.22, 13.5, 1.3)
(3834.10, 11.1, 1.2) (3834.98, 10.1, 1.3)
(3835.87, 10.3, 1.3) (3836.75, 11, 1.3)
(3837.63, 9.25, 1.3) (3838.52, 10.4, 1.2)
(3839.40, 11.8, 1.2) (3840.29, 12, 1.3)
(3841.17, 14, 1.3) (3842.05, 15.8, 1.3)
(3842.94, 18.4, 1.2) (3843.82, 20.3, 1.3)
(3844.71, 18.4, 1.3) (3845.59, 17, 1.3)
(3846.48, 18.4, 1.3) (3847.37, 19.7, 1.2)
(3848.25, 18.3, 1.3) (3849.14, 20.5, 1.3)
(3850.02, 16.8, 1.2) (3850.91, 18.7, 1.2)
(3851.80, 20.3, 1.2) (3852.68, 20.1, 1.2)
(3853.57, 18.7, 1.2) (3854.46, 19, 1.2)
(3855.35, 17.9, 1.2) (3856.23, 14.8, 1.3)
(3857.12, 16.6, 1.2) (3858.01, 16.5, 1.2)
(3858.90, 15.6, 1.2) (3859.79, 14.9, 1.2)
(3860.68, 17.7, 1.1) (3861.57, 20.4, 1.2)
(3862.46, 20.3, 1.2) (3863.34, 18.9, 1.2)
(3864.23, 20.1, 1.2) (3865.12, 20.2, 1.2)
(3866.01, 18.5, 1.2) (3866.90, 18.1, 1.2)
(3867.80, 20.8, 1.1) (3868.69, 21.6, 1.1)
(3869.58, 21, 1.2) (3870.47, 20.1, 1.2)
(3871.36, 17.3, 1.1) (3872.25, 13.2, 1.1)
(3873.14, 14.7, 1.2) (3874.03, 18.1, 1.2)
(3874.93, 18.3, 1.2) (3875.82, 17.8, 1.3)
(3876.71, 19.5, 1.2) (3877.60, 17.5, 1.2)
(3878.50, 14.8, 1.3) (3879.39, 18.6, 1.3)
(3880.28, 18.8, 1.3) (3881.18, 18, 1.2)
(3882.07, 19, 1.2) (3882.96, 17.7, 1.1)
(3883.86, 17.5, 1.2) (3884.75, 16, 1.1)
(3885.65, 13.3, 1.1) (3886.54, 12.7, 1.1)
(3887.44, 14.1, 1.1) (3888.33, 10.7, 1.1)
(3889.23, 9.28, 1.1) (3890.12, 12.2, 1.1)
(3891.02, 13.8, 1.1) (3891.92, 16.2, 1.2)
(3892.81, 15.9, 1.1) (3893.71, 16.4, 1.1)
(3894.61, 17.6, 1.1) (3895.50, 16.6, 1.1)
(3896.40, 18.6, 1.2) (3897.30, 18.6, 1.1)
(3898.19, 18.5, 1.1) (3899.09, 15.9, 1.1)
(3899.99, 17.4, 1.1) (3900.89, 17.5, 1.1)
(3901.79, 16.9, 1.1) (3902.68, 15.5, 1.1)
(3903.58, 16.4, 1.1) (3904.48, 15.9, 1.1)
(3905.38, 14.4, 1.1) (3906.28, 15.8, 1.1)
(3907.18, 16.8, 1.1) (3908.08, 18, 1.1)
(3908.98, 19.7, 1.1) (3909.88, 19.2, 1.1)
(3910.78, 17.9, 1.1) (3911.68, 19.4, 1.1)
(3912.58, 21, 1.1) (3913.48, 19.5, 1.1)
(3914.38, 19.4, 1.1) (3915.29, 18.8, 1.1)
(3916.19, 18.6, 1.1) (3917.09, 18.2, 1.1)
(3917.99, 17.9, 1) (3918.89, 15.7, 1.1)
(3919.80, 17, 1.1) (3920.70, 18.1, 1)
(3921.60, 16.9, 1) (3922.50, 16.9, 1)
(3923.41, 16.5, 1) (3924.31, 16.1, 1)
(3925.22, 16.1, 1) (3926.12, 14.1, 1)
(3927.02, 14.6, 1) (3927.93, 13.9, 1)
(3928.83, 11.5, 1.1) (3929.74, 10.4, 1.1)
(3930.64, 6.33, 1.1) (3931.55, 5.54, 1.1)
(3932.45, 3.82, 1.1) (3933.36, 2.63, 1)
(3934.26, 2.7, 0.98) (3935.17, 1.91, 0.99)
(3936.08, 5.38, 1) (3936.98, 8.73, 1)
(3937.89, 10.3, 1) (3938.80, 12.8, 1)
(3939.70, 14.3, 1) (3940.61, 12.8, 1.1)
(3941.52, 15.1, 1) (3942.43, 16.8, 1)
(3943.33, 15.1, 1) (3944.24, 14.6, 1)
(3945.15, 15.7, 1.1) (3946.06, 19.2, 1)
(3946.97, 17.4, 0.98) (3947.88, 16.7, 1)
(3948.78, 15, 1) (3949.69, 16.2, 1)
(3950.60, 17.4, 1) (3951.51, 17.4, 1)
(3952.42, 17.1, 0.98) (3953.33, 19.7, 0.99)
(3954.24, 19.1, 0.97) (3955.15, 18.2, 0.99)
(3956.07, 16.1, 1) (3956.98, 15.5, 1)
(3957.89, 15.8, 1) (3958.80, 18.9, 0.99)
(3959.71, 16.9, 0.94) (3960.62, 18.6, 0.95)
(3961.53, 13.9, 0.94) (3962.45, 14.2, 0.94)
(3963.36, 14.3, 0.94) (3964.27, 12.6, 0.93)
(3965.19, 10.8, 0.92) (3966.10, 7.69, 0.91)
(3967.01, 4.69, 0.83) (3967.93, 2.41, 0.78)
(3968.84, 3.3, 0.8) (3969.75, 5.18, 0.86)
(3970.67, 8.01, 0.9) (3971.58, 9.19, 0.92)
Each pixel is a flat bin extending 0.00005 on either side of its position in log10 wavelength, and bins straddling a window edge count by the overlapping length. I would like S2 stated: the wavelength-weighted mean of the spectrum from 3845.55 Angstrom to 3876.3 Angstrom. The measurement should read 18.3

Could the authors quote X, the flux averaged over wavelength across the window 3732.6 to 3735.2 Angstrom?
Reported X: 11.5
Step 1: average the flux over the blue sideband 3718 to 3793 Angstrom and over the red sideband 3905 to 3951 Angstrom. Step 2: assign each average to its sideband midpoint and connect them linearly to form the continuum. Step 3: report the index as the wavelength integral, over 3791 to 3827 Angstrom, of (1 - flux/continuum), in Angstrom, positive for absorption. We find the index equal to -3.1 Angstrom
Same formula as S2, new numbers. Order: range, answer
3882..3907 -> 15.7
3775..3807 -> 17.8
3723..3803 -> 16.1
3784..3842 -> 16.1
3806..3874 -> 16.7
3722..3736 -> 14.9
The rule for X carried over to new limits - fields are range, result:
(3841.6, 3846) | 18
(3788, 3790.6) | 18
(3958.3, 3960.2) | 17.9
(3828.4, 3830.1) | 13.8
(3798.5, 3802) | 15.8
